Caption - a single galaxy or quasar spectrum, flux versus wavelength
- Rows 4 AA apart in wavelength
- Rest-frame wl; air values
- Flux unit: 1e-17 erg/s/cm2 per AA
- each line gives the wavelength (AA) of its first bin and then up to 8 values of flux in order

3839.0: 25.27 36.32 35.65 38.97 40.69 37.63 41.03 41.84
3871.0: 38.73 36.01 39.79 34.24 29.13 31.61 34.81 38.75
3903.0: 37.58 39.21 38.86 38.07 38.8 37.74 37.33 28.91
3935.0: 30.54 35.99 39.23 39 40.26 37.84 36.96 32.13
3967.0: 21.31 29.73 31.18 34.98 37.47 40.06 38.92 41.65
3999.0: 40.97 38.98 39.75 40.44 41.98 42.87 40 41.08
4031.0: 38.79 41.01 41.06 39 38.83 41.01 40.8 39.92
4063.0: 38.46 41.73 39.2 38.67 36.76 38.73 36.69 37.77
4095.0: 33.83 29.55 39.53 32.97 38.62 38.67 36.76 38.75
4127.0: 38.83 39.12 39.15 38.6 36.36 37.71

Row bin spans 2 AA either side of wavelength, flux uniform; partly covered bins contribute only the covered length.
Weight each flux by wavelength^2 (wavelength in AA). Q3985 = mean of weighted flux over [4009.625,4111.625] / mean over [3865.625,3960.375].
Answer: 1.14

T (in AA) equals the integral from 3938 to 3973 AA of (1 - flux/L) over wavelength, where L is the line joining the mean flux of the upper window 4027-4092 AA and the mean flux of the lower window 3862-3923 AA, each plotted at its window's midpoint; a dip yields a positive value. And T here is 3.0 AA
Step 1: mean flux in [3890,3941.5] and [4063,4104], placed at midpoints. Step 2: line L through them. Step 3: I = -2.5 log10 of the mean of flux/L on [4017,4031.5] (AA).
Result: -0.113 mag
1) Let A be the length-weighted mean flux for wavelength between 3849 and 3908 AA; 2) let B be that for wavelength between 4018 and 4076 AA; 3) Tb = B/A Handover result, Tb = 1.1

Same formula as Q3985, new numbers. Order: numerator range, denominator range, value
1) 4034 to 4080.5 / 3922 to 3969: 1.21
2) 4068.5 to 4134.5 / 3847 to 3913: 1.11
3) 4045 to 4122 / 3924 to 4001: 1.13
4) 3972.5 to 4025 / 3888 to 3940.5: 1.14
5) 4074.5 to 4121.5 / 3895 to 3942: 1.09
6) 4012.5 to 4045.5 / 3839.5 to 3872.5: 1.16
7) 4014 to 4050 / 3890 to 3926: 1.15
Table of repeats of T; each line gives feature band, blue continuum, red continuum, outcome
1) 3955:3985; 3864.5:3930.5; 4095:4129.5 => 3.60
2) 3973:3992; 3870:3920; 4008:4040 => 1.48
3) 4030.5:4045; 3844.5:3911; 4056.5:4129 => -1.01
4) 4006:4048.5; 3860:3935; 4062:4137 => -3.70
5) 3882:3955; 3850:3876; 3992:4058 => 6.59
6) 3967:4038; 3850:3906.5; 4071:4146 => -2.13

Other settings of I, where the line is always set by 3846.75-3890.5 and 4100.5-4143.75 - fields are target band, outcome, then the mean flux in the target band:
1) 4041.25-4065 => -0.05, 39.7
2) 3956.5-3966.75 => 0.16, 32.4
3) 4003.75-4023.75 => -0.09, 40.9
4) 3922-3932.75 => 0.09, 34.5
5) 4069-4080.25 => -0.01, 38.3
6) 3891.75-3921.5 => -0.01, 37.7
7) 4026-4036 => -0.07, 40.1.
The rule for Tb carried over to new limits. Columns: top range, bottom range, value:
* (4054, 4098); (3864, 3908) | 1.04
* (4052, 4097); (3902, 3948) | 1.05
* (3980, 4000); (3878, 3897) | 1.18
